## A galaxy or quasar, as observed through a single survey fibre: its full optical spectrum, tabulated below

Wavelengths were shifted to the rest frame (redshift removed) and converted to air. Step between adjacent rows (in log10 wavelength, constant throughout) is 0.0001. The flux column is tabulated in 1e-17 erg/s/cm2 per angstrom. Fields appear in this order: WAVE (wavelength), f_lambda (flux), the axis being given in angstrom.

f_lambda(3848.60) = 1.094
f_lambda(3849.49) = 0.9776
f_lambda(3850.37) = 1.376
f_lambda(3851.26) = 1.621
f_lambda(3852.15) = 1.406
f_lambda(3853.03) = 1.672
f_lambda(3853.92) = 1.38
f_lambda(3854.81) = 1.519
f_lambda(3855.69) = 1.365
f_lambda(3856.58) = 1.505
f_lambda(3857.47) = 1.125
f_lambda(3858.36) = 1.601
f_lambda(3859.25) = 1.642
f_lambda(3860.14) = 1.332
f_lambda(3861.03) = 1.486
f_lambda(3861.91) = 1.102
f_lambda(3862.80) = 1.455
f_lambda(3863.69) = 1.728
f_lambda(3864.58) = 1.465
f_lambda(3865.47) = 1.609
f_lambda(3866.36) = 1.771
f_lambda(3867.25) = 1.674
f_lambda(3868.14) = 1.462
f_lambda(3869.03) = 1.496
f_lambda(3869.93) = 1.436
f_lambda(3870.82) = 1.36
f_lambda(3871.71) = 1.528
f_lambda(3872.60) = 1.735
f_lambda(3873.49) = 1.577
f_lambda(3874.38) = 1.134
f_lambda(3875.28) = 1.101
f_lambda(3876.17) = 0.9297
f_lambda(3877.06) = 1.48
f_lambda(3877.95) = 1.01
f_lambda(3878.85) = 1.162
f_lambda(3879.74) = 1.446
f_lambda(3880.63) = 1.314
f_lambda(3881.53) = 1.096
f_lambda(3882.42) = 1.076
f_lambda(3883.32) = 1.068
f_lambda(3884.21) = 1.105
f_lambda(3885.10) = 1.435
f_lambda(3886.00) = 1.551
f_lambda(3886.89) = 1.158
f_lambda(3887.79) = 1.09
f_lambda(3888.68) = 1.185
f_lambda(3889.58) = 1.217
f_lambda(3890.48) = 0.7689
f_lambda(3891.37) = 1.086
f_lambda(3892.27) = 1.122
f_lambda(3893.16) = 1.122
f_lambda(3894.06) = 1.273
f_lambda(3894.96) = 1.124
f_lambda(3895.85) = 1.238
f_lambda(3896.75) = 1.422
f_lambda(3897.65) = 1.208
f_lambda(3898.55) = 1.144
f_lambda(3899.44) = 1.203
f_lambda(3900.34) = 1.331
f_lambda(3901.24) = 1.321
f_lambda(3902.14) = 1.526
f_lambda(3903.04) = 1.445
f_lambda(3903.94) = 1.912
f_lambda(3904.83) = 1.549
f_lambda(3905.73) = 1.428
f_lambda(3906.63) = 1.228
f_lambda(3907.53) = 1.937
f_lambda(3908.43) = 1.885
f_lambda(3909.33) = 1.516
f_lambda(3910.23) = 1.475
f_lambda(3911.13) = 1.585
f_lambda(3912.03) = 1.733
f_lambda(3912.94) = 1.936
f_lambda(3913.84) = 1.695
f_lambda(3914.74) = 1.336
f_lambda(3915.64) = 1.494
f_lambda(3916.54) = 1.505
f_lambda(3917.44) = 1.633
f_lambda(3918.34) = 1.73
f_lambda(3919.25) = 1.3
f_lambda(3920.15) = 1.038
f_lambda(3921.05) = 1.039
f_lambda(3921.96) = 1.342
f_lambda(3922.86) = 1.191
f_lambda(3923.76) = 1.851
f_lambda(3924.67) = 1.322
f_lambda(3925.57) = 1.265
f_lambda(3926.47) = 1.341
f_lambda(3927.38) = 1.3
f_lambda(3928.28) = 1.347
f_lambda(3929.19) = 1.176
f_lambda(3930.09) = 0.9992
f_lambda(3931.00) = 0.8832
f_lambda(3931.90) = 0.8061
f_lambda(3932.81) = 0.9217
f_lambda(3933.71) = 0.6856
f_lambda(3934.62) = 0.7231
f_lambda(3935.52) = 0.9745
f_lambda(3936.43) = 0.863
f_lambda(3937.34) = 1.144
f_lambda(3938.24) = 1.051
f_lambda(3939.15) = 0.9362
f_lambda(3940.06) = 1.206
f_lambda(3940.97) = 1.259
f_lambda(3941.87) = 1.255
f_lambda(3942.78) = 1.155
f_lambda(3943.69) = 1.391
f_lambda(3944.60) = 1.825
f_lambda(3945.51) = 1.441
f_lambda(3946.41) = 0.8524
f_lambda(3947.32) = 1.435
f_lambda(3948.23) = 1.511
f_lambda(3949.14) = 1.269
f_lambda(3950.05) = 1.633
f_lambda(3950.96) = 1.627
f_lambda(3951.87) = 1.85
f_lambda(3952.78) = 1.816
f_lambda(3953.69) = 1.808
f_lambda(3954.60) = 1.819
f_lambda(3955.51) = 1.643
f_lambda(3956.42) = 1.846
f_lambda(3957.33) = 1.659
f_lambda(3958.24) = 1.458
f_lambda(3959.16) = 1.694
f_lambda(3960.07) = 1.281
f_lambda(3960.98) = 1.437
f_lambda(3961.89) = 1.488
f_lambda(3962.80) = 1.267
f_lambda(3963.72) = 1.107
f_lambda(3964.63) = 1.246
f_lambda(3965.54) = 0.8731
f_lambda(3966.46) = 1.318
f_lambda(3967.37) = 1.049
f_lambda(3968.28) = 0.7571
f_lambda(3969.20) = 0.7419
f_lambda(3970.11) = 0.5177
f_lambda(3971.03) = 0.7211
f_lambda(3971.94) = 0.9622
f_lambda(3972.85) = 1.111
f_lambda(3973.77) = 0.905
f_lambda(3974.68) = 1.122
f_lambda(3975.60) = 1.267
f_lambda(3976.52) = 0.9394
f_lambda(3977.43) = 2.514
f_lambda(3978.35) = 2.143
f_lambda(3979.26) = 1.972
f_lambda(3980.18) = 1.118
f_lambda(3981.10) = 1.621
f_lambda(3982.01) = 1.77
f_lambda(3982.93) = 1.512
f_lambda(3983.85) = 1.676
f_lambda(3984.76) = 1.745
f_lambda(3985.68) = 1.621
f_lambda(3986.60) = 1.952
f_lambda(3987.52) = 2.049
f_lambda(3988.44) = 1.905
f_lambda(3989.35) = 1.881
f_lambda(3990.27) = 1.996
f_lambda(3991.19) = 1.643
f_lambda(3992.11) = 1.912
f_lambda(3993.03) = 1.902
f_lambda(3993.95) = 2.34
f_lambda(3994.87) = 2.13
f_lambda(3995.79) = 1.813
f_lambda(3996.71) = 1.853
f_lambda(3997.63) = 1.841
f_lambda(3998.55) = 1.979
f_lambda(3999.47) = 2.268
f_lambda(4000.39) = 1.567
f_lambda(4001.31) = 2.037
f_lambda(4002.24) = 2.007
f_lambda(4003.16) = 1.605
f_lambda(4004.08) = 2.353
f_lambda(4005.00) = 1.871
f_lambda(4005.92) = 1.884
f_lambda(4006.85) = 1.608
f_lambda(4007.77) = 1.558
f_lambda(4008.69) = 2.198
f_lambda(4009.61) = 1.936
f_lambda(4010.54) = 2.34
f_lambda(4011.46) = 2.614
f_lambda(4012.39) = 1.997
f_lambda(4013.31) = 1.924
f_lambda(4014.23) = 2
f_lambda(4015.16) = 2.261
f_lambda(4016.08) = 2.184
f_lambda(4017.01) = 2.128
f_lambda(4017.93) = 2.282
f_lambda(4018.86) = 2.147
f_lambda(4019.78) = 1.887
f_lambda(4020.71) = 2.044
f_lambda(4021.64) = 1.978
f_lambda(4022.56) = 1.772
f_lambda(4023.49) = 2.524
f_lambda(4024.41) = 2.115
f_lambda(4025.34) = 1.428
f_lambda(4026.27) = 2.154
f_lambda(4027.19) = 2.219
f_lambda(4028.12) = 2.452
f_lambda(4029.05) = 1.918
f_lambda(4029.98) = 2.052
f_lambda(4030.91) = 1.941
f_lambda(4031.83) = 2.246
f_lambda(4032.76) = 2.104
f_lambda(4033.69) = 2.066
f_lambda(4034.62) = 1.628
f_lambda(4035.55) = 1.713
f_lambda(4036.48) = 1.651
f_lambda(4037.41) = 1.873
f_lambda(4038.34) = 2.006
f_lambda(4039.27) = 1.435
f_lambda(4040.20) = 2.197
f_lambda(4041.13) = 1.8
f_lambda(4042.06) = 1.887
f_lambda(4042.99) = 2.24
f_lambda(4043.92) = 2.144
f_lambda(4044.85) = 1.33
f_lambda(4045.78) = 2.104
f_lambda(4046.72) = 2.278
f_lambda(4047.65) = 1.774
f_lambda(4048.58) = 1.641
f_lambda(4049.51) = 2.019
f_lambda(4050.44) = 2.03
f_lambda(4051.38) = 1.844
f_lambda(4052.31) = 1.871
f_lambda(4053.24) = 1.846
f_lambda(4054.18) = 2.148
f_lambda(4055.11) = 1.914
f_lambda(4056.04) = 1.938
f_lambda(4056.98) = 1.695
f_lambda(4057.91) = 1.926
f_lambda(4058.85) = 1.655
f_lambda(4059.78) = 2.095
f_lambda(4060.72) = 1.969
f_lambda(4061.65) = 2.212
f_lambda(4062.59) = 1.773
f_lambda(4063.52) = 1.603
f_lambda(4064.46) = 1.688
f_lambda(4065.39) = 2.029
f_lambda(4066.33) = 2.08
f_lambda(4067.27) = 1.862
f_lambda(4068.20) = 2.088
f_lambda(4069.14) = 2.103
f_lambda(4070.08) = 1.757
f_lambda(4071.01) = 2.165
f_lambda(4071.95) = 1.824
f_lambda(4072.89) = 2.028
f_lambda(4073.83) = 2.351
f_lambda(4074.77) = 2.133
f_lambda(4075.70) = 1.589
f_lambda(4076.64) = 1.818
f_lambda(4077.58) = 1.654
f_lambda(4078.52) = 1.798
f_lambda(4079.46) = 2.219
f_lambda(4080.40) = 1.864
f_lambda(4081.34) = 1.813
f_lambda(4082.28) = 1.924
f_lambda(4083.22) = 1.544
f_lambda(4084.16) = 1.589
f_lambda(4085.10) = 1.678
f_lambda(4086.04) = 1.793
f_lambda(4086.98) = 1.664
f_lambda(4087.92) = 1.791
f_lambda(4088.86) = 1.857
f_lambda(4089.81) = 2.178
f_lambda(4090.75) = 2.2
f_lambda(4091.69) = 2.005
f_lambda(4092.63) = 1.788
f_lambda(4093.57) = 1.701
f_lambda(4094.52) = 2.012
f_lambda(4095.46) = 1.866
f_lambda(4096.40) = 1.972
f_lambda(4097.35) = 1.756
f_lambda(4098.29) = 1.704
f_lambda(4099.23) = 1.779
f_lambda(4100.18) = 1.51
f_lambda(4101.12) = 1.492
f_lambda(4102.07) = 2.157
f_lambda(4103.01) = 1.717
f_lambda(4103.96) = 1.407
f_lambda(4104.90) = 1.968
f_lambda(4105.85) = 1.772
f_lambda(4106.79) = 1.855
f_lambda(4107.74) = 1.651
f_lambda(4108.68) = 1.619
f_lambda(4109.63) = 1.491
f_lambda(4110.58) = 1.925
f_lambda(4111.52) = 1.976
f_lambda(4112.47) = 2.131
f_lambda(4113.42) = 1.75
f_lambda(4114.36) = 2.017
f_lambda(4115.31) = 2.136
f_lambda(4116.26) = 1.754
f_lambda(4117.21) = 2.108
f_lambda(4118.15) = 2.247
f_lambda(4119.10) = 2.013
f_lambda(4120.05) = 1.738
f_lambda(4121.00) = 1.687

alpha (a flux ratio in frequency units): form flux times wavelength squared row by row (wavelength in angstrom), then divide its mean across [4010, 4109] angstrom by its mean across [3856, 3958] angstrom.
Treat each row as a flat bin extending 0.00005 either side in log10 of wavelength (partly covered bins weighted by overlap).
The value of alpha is 1.5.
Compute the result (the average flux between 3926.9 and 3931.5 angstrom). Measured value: 1.14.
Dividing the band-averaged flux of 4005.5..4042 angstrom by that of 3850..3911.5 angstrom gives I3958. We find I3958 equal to 1.46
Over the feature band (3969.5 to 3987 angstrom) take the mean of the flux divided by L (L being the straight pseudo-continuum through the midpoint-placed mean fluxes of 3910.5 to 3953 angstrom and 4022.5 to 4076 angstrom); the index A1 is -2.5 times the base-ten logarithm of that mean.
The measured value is 0.11 mag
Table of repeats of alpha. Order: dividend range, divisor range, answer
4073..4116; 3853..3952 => 1.51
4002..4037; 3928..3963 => 1.59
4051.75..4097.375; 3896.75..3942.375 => 1.55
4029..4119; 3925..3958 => 1.55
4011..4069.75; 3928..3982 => 1.61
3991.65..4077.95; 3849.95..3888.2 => 1.54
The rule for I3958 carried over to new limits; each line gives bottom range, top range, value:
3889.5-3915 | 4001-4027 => 1.44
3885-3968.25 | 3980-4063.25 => 1.45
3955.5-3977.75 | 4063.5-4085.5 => 1.55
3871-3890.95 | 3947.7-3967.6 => 1.21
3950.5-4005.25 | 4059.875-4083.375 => 1.20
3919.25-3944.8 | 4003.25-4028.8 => 1.79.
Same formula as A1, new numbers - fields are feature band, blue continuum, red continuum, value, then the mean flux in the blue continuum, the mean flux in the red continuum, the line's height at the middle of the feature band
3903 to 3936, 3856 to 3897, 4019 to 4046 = 0.096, 1.32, 1.96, 1.5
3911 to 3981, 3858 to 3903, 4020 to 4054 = 0.196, 1.32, 1.95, 1.58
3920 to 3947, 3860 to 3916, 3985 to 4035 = 0.360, 1.38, 2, 1.61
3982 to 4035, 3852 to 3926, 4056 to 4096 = -0.160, 1.39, 1.89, 1.71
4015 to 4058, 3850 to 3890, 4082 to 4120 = -0.158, 1.38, 1.84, 1.71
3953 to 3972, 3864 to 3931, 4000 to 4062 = 0.275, 1.36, 1.97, 1.66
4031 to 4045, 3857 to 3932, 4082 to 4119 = -0.128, 1.36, 1.83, 1.69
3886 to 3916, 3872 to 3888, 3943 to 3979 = -0.083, 1.25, 1.37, 1.28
